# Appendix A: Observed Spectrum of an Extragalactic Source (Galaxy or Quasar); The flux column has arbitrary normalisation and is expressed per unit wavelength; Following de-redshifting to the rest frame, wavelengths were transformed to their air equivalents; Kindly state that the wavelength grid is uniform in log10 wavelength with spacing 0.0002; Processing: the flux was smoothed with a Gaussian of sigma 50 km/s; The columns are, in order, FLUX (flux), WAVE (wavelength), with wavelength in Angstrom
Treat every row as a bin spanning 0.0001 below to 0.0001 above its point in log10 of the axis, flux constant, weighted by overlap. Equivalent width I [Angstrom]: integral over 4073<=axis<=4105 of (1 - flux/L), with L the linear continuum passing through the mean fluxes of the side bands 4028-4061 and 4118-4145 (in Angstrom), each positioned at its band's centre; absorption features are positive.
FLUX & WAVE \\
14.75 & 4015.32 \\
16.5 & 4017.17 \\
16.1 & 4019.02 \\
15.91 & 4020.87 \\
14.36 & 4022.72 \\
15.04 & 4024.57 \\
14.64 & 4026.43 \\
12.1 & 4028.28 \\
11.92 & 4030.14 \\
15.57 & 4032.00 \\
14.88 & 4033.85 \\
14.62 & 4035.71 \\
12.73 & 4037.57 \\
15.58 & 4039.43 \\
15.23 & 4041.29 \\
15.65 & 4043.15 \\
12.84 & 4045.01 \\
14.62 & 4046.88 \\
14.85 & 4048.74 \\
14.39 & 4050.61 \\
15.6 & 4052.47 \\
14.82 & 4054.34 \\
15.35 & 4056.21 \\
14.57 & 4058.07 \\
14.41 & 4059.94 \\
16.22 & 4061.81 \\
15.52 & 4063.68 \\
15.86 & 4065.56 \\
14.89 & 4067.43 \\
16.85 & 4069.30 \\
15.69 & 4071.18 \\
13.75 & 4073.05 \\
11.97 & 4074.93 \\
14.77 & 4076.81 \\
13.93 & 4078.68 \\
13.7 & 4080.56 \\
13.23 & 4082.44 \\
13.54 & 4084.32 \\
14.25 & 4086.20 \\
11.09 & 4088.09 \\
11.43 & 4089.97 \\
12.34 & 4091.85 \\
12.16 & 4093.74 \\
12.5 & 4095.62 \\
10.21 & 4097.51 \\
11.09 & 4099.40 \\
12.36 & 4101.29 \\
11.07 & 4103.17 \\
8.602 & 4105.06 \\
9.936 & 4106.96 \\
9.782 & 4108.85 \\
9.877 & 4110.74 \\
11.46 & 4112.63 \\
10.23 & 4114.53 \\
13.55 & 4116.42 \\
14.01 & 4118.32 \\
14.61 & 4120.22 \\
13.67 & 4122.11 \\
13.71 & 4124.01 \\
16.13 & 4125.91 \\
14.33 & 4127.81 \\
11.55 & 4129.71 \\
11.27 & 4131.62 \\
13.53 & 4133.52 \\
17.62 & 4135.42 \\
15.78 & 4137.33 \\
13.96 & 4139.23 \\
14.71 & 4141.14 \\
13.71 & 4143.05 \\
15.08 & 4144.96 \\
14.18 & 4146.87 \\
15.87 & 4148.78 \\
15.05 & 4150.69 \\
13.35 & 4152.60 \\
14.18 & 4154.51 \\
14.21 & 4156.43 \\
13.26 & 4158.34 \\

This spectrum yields 4.33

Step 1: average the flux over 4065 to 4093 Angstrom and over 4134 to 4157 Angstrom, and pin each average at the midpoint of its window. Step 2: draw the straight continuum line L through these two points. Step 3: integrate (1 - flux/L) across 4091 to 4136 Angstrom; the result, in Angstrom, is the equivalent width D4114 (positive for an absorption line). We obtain 6.4 Angstrom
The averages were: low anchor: 13.8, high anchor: 14.8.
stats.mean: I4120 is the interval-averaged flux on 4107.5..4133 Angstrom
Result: 12.6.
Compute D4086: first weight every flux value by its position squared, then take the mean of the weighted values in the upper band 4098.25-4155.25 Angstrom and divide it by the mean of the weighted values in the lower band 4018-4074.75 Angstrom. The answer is 0.92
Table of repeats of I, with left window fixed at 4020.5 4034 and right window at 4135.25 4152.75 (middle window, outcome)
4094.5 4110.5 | 4.33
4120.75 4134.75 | 1.15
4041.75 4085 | -0.76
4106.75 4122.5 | 2.98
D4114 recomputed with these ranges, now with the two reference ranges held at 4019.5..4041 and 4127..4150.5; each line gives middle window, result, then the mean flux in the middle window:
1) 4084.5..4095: 1.5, 12.4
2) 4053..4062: -0.4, 15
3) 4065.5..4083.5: 0.0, 14.4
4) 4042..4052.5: -0.2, 14.6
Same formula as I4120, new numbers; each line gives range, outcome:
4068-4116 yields 12.3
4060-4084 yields 14.7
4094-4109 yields 10.8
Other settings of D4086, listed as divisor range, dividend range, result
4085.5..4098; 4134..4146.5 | 1.28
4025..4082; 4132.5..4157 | 1.05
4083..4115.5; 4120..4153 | 1.29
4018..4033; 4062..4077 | 1.06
